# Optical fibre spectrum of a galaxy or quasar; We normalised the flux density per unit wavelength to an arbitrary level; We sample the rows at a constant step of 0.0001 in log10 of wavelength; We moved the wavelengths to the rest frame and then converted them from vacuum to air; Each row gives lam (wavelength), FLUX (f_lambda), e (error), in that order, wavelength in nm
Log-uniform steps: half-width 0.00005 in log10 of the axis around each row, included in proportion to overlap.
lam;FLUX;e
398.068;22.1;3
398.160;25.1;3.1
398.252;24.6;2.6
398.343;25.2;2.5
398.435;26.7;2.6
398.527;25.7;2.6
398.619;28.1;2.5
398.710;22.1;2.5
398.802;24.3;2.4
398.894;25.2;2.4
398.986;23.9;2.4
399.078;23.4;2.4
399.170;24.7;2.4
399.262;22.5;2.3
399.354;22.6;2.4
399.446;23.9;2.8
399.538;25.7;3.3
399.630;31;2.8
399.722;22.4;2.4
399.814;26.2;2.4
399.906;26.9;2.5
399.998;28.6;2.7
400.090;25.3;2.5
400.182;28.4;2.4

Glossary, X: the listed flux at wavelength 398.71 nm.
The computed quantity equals 22.1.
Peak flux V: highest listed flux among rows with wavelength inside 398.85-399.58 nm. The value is 25.7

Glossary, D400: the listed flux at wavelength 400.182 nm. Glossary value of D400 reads 28.4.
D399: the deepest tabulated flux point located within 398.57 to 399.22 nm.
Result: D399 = 22.1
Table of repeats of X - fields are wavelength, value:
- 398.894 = 25.2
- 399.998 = 28.6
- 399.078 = 23.4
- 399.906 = 26.9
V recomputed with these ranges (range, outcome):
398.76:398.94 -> 25.2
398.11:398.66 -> 28.1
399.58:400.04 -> 31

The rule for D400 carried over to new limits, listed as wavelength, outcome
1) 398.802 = 24.3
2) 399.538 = 25.7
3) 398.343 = 25.2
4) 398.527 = 25.7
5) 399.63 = 31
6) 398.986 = 23.9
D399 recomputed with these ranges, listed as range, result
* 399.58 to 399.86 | 22.4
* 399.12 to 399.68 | 22.5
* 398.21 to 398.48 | 24.6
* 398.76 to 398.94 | 24.3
